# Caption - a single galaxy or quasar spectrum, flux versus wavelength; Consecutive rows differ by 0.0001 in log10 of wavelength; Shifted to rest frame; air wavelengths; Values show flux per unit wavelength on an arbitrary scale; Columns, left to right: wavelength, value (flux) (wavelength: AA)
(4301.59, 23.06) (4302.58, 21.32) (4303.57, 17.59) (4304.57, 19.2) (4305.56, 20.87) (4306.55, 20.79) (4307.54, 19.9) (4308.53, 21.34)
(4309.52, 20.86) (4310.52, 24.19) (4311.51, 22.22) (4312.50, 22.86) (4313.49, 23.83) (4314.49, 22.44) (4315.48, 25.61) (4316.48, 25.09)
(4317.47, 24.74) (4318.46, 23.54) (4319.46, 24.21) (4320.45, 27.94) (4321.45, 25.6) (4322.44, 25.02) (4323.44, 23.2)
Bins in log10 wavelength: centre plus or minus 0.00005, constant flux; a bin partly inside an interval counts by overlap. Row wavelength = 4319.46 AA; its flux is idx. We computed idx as 24.21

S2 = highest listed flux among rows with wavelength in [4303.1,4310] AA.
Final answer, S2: 21.34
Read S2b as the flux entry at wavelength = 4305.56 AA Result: 20.87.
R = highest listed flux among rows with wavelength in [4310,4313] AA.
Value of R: 24.19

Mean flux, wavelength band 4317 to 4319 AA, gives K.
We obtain 24.1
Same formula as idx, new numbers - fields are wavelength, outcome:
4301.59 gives 23.06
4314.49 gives 22.44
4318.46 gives 23.54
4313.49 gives 23.83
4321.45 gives 25.6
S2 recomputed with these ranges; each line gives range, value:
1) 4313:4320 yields 25.61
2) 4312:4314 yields 23.83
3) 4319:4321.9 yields 27.94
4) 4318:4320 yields 24.21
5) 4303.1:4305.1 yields 19.2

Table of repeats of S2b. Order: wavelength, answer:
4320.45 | 27.94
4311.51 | 22.22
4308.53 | 21.34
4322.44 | 25.02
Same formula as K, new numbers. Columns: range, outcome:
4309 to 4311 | 22.4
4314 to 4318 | 24.5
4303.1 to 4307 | 19.6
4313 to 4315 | 23.1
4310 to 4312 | 23.1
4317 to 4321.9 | 25.2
